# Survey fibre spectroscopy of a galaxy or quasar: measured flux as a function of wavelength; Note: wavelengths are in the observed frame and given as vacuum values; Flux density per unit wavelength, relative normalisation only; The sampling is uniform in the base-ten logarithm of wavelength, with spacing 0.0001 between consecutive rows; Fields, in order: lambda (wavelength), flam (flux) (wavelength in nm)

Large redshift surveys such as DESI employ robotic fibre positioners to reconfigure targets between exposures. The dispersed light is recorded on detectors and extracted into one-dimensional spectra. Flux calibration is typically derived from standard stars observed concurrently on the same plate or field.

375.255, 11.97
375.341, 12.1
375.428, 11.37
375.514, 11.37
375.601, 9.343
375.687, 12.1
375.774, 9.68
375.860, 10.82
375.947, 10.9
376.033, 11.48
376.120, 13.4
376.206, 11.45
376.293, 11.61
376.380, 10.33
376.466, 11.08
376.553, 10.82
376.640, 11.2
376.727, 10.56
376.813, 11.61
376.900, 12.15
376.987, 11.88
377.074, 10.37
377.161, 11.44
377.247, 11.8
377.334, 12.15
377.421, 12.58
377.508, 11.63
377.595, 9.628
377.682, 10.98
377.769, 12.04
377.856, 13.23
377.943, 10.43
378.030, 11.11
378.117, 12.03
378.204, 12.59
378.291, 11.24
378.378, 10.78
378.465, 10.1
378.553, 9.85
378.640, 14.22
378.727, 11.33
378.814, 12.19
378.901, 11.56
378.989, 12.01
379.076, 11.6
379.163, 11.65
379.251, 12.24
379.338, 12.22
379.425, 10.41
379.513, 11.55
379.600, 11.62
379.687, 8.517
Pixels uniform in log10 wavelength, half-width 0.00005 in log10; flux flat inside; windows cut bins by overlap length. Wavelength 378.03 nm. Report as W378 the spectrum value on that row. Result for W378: 11.11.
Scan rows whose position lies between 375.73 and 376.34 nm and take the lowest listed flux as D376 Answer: 9.68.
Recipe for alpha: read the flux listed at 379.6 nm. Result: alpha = 11.62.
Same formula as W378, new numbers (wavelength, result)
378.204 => 12.59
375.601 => 9.343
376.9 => 12.15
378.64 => 14.22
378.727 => 11.33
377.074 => 10.37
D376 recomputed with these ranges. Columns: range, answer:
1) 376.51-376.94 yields 10.56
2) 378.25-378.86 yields 9.85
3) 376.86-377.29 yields 10.37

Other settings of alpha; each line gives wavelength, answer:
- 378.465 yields 10.1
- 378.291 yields 11.24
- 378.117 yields 12.03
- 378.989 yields 12.01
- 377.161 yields 11.44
